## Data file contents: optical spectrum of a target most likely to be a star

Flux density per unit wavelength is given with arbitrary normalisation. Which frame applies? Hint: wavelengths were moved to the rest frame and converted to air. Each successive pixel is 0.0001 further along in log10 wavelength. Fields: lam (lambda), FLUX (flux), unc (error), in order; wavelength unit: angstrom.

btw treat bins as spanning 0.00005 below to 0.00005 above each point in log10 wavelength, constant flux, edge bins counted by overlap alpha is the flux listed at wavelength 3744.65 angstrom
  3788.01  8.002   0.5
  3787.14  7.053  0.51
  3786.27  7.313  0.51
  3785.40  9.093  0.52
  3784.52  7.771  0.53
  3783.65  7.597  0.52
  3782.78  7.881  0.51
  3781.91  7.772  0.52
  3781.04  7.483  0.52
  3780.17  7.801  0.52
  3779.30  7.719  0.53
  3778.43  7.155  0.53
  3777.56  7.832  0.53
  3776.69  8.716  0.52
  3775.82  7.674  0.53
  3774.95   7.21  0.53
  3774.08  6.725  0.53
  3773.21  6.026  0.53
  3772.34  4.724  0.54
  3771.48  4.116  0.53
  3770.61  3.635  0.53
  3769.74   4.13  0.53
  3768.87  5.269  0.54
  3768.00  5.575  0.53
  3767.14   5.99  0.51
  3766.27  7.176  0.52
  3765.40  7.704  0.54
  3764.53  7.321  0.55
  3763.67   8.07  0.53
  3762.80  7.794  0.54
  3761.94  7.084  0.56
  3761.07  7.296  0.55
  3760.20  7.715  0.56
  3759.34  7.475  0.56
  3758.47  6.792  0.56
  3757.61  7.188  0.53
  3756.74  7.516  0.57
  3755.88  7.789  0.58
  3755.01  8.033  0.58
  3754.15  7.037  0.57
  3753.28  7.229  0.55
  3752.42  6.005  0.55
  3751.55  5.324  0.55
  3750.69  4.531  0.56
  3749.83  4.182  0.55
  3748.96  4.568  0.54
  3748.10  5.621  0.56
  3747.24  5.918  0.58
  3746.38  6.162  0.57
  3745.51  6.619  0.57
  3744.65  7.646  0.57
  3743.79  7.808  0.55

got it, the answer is 7.646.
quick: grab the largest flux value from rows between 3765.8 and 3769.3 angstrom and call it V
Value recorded 7.176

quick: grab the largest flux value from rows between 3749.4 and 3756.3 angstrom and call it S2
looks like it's 8.033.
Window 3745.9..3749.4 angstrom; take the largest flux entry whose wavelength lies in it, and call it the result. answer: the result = 6.162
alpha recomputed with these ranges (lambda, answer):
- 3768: 5.575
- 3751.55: 5.324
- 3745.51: 6.619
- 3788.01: 8.002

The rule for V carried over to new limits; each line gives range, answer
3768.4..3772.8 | 5.269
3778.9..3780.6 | 7.801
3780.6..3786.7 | 9.093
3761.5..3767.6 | 8.07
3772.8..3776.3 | 7.674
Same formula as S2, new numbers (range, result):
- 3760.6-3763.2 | 7.794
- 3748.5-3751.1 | 4.568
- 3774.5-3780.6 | 8.716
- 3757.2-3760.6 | 7.715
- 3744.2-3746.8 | 7.646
